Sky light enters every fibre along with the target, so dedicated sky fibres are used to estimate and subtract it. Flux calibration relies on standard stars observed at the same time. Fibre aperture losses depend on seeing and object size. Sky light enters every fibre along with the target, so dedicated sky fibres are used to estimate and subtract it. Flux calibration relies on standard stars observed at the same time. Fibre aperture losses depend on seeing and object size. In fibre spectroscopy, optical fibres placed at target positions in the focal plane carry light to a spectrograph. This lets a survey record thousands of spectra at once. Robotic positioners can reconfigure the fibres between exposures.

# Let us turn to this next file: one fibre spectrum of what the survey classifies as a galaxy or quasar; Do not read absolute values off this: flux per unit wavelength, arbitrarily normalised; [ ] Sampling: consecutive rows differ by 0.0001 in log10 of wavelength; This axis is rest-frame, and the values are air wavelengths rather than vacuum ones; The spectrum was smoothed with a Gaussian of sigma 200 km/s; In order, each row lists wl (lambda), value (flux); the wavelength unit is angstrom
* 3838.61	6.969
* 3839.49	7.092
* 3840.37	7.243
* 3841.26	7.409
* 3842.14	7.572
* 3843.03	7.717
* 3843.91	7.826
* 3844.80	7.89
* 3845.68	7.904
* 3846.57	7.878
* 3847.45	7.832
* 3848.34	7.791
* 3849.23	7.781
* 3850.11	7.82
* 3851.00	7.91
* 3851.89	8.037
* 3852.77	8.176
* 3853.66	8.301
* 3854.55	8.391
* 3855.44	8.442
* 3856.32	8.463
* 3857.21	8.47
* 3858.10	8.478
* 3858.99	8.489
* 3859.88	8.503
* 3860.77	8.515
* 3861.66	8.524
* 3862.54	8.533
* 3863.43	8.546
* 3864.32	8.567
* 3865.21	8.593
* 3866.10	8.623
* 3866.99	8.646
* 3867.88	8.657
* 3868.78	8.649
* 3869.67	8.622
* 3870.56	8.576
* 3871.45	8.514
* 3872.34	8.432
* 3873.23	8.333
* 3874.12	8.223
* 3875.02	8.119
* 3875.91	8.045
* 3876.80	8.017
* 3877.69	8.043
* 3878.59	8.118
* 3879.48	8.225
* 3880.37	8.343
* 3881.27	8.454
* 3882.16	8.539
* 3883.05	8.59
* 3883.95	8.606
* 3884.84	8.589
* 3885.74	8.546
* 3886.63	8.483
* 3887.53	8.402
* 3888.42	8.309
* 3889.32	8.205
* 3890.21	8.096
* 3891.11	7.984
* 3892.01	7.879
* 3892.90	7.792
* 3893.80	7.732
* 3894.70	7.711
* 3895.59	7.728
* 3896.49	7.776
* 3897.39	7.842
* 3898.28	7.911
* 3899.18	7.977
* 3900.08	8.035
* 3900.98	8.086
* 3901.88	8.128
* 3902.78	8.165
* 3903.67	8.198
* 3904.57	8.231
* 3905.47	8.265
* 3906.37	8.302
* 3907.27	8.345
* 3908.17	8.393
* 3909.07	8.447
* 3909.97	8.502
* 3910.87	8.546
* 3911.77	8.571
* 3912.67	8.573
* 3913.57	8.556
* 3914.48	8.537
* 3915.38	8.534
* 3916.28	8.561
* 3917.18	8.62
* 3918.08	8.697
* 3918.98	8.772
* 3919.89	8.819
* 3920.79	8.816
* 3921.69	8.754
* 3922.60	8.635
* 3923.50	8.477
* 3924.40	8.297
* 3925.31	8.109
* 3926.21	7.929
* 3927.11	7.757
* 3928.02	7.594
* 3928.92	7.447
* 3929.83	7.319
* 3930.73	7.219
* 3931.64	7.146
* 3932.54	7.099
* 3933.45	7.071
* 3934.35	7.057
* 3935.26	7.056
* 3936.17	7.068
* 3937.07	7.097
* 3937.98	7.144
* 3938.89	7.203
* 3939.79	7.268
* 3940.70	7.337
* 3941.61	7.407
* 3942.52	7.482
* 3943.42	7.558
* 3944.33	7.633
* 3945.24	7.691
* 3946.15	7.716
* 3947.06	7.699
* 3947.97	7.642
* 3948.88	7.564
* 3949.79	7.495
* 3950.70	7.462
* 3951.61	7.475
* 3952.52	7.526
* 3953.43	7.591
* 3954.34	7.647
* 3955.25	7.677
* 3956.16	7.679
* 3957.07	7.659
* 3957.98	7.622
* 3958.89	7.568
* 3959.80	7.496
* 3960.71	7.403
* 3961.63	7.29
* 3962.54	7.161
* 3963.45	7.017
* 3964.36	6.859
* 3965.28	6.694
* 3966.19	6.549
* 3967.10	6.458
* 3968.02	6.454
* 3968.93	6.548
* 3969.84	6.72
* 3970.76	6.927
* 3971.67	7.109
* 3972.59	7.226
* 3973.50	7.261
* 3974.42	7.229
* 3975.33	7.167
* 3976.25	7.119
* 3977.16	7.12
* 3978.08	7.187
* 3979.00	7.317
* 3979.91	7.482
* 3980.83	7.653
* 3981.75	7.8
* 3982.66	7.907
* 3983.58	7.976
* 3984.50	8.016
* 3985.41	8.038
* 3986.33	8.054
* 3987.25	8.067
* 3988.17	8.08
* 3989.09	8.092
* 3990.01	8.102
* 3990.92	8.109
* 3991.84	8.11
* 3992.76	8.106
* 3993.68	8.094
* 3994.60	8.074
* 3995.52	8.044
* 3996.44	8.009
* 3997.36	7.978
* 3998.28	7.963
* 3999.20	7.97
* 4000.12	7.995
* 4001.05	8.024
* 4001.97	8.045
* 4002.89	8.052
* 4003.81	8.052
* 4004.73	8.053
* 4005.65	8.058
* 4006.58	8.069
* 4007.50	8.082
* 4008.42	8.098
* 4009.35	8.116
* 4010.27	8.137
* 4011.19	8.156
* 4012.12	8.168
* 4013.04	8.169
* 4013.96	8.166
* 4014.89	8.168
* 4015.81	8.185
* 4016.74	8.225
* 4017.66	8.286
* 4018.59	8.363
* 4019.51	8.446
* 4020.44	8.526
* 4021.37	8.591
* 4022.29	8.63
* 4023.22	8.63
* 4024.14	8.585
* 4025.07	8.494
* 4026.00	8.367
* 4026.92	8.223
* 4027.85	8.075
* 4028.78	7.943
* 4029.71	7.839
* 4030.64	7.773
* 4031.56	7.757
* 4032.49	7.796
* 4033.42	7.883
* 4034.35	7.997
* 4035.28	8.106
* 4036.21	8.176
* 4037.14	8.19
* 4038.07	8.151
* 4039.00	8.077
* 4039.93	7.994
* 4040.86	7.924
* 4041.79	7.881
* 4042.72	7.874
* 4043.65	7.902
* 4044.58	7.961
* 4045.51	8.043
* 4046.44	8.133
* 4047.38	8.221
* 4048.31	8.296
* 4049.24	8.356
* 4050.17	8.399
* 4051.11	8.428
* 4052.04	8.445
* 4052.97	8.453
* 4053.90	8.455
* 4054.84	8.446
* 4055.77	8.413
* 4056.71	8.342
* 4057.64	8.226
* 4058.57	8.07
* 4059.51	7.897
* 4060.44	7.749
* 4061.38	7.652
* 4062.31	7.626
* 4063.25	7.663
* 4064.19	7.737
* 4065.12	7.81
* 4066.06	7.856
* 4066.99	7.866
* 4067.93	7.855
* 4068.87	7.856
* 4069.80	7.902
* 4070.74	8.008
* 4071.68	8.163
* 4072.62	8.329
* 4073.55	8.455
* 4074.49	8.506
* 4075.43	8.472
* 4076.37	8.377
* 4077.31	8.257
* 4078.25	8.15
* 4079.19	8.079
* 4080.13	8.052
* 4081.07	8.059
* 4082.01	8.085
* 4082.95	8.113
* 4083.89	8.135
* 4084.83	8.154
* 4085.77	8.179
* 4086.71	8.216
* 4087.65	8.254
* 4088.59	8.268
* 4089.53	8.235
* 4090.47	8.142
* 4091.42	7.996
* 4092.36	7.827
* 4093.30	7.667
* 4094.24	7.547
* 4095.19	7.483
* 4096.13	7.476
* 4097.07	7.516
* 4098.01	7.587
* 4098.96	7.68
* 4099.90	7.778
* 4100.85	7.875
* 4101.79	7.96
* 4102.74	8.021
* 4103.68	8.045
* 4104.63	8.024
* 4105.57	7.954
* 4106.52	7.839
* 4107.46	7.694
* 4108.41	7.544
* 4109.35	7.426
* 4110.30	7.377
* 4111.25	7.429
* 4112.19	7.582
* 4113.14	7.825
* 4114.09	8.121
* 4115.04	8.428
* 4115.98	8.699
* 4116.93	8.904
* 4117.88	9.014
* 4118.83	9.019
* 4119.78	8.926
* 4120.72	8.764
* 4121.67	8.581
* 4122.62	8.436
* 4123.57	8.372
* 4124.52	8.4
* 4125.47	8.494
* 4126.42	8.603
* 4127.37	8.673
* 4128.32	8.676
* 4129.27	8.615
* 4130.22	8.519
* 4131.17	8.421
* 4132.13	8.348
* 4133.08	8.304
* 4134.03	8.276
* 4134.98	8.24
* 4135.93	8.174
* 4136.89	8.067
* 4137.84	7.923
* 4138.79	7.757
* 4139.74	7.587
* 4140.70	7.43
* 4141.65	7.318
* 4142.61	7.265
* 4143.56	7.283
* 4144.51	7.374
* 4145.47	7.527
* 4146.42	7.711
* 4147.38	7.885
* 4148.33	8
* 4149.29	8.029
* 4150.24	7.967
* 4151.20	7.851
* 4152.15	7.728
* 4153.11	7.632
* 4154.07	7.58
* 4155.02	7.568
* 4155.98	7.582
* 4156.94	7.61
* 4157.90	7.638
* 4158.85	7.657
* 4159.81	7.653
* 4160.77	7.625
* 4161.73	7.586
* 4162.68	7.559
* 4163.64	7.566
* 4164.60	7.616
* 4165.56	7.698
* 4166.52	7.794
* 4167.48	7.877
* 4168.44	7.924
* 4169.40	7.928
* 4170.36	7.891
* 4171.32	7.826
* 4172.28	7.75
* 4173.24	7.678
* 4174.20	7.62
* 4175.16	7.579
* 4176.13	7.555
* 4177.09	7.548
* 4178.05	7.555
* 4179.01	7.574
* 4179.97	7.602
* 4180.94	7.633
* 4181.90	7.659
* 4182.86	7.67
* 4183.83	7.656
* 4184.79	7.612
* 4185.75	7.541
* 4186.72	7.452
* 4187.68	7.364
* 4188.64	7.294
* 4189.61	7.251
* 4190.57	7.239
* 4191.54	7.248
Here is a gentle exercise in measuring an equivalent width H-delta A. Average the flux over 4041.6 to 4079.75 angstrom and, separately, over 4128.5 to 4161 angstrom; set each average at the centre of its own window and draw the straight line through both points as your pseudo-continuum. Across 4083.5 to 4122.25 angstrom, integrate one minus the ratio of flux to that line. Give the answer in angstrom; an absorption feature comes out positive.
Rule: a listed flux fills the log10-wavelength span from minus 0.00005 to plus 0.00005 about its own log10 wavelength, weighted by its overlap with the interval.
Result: -0.3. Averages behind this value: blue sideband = 8.11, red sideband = 7.84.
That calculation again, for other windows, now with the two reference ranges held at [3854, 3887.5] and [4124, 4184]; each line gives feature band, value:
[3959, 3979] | 2.95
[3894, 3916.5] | 0.38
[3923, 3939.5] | 1.71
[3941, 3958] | 1.41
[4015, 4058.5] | -0.65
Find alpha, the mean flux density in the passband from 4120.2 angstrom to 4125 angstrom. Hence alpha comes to 8.53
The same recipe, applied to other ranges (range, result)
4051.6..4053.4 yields 8.46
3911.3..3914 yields 8.57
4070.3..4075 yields 8.29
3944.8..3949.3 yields 7.66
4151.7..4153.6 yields 7.65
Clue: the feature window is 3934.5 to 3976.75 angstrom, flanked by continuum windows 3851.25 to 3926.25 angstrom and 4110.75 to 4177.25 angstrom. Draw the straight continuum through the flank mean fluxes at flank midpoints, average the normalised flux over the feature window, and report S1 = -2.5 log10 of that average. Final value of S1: 0.14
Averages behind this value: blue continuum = 8.35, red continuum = 7.97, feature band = 7.27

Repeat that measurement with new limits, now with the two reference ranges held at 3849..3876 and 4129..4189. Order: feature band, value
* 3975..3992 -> 0.05 mag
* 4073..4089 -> -0.04 mag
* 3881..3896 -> 0.02 mag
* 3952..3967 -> 0.12 mag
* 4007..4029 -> -0.03 mag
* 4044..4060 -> -0.04 mag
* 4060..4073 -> 0.01 mag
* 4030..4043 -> 0.01 mag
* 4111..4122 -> -0.08 mag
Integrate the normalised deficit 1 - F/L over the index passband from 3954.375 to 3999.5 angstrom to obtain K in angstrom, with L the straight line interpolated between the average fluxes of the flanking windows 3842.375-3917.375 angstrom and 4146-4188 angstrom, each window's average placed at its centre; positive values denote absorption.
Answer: 3.07 angstrom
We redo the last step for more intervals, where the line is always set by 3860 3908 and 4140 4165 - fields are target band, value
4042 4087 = -1.6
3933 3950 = 1.6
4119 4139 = -1.9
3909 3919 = -0.5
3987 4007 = -0.1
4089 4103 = 0.0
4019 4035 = -0.6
